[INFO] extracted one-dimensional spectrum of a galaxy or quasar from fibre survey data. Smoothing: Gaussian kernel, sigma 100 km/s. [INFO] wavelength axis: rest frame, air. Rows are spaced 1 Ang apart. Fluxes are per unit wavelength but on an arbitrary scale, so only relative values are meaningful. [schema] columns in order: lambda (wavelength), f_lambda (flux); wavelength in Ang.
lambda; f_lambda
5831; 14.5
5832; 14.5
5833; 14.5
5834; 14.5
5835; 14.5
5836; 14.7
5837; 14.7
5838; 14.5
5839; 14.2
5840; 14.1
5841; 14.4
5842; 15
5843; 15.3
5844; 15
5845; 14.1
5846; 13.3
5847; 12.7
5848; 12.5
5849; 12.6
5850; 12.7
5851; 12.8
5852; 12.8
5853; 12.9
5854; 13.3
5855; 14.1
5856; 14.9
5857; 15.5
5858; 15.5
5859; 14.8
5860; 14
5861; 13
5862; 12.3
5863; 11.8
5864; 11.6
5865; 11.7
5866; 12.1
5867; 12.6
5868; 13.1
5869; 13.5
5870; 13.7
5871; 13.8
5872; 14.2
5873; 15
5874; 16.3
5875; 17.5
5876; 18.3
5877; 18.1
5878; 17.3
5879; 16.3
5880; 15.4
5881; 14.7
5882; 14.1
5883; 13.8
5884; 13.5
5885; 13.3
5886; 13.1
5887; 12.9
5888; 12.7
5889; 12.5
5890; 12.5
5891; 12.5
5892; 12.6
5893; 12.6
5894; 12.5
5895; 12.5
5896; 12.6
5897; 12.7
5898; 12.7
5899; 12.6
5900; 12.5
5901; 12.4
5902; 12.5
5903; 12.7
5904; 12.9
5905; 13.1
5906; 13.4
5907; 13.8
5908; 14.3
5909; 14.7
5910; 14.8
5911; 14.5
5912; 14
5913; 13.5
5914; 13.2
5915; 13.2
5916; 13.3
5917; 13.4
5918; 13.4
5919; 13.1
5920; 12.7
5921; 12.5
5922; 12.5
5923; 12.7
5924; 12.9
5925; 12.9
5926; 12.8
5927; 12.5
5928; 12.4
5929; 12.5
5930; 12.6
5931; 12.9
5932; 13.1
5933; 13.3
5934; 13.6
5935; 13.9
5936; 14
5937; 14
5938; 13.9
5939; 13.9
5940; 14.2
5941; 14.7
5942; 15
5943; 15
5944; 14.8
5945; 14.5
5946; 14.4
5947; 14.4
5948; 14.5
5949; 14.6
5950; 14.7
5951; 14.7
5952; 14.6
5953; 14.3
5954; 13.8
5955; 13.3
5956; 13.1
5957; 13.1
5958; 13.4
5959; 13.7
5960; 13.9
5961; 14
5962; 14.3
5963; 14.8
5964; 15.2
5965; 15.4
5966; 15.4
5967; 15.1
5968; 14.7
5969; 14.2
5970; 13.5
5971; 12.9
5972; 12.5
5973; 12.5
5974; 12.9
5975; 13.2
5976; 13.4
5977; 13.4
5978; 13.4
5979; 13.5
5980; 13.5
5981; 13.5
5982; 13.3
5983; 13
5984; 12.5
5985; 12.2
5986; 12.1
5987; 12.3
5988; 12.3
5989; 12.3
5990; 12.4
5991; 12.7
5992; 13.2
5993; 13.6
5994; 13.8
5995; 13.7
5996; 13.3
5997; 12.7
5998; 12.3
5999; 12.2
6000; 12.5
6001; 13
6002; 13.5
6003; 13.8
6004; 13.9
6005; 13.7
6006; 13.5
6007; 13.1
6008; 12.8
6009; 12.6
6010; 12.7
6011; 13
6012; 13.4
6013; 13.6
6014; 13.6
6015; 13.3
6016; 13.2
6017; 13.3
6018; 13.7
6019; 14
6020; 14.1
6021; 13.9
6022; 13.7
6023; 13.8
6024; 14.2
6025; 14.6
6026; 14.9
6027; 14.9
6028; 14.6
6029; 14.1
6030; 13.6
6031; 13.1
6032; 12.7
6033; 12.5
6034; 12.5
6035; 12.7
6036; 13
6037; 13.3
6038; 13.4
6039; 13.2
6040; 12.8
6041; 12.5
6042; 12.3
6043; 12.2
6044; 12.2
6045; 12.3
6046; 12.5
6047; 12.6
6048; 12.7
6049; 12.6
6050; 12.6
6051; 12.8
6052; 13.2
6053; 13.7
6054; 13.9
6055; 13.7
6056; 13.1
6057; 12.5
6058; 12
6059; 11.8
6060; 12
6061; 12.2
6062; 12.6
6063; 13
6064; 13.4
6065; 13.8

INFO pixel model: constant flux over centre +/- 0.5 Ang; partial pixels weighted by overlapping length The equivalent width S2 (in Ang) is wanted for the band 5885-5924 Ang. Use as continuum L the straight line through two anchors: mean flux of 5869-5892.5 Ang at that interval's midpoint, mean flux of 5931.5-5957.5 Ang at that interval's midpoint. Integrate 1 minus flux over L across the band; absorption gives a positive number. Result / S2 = 3.5 Ang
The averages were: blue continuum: 14.5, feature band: 13.1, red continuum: 14.1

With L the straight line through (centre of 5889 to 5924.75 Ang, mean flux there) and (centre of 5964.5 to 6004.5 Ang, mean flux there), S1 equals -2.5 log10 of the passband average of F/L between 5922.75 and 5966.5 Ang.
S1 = -0.061 mag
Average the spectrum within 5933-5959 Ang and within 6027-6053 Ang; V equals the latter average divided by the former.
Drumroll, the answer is 0.91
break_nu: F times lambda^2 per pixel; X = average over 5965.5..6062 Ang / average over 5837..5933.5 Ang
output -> 1.01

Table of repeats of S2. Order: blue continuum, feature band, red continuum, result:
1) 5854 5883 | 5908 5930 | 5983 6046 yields 1.22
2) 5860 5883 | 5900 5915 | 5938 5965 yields 0.85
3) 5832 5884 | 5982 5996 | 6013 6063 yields 0.65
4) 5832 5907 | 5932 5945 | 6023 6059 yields -0.64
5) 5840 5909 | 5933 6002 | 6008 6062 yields -1.43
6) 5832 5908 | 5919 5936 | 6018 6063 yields 0.81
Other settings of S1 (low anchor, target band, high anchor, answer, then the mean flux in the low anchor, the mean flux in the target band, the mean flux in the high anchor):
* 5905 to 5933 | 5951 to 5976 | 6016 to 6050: -0.053 mag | 13.2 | 13.9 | 13.3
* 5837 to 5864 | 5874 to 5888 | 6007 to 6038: -0.112 mag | 13.8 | 15.2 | 13.5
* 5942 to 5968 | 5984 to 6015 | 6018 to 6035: 0.082 mag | 14.4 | 13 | 13.8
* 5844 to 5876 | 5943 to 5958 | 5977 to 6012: -0.077 mag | 13.7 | 14.2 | 13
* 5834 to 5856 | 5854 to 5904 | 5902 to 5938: -0.009 mag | 13.9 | 13.7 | 13.3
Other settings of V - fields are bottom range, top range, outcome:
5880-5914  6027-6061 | 0.97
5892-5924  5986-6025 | 1.01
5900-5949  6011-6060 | 0.98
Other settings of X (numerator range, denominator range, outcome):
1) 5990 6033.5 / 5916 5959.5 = 1.01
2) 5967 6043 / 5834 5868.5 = 1.02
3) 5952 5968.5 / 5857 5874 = 1.09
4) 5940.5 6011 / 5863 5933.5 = 1.03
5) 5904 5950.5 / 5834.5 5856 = 1.01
